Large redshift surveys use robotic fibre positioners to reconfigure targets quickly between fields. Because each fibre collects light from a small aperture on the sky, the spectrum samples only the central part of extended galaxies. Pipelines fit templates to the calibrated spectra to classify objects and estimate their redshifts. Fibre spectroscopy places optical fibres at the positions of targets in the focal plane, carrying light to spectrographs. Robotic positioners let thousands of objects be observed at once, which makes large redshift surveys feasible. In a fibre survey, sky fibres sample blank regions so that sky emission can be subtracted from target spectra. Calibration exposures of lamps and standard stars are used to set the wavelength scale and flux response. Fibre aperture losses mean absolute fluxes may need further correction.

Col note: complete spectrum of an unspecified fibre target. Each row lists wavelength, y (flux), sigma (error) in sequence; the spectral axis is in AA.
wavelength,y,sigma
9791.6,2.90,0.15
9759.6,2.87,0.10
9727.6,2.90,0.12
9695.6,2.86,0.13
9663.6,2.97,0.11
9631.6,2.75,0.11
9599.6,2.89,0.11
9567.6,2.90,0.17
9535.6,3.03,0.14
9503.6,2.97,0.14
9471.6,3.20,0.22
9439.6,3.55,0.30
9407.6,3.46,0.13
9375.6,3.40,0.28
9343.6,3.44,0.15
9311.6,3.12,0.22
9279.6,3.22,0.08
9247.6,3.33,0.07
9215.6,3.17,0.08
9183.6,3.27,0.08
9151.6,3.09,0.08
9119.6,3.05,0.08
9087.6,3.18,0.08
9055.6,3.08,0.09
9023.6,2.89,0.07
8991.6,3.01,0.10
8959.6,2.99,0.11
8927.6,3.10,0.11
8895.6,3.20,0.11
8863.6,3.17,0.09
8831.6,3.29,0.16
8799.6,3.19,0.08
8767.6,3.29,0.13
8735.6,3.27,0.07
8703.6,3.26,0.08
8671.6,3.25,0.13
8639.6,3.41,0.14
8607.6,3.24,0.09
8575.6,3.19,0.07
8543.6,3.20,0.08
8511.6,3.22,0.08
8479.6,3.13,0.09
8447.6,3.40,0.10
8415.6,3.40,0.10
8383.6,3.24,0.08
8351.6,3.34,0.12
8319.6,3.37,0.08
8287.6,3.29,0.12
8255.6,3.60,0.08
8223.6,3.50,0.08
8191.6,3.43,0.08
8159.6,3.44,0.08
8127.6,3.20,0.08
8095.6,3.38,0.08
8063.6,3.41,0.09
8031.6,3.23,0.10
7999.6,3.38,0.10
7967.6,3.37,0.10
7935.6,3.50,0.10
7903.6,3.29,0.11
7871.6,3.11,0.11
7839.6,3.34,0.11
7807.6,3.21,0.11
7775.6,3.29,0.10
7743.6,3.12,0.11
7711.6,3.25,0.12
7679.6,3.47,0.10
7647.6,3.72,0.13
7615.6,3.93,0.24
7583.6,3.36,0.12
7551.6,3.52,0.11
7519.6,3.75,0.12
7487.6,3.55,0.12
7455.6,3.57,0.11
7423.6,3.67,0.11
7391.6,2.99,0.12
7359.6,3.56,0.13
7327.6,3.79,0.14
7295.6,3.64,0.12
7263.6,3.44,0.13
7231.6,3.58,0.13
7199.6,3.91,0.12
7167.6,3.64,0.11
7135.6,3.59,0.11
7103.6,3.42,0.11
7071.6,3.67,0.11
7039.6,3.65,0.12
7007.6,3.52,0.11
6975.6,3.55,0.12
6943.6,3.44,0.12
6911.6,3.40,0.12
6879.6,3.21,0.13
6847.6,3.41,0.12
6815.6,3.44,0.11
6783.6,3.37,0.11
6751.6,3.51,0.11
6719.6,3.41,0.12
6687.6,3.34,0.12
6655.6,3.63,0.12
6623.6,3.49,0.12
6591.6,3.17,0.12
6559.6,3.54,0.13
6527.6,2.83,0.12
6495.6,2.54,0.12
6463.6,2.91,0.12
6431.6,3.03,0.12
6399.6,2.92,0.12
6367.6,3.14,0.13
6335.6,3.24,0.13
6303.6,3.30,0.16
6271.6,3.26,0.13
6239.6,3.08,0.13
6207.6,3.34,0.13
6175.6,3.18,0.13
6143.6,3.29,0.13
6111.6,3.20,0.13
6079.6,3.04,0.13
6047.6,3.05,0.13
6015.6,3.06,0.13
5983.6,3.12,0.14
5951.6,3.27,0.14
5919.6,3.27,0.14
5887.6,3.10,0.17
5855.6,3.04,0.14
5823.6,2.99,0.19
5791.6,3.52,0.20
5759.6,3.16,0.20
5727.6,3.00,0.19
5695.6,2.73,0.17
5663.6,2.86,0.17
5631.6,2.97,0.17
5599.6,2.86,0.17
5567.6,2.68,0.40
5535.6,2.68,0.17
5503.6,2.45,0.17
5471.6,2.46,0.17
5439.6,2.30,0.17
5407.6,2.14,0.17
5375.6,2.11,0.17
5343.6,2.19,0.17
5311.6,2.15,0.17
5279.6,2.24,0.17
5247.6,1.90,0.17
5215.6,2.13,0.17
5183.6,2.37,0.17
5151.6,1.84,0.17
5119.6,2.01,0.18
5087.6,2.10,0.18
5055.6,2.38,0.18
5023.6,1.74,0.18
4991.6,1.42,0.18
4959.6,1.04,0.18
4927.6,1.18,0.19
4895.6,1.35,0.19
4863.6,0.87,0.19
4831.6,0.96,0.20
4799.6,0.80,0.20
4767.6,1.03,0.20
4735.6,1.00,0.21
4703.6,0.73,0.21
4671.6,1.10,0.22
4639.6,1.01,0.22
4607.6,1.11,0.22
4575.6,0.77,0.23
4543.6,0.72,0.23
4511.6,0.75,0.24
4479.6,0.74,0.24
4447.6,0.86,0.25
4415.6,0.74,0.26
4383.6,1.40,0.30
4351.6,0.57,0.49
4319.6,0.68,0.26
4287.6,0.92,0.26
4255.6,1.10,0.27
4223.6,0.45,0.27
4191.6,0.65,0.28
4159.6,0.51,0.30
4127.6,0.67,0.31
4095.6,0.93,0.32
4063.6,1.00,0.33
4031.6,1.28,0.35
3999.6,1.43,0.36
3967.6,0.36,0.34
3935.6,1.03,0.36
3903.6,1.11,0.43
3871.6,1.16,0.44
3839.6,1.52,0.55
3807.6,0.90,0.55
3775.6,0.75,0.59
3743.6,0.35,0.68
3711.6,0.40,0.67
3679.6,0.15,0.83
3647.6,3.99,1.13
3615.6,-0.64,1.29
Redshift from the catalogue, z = 0.25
